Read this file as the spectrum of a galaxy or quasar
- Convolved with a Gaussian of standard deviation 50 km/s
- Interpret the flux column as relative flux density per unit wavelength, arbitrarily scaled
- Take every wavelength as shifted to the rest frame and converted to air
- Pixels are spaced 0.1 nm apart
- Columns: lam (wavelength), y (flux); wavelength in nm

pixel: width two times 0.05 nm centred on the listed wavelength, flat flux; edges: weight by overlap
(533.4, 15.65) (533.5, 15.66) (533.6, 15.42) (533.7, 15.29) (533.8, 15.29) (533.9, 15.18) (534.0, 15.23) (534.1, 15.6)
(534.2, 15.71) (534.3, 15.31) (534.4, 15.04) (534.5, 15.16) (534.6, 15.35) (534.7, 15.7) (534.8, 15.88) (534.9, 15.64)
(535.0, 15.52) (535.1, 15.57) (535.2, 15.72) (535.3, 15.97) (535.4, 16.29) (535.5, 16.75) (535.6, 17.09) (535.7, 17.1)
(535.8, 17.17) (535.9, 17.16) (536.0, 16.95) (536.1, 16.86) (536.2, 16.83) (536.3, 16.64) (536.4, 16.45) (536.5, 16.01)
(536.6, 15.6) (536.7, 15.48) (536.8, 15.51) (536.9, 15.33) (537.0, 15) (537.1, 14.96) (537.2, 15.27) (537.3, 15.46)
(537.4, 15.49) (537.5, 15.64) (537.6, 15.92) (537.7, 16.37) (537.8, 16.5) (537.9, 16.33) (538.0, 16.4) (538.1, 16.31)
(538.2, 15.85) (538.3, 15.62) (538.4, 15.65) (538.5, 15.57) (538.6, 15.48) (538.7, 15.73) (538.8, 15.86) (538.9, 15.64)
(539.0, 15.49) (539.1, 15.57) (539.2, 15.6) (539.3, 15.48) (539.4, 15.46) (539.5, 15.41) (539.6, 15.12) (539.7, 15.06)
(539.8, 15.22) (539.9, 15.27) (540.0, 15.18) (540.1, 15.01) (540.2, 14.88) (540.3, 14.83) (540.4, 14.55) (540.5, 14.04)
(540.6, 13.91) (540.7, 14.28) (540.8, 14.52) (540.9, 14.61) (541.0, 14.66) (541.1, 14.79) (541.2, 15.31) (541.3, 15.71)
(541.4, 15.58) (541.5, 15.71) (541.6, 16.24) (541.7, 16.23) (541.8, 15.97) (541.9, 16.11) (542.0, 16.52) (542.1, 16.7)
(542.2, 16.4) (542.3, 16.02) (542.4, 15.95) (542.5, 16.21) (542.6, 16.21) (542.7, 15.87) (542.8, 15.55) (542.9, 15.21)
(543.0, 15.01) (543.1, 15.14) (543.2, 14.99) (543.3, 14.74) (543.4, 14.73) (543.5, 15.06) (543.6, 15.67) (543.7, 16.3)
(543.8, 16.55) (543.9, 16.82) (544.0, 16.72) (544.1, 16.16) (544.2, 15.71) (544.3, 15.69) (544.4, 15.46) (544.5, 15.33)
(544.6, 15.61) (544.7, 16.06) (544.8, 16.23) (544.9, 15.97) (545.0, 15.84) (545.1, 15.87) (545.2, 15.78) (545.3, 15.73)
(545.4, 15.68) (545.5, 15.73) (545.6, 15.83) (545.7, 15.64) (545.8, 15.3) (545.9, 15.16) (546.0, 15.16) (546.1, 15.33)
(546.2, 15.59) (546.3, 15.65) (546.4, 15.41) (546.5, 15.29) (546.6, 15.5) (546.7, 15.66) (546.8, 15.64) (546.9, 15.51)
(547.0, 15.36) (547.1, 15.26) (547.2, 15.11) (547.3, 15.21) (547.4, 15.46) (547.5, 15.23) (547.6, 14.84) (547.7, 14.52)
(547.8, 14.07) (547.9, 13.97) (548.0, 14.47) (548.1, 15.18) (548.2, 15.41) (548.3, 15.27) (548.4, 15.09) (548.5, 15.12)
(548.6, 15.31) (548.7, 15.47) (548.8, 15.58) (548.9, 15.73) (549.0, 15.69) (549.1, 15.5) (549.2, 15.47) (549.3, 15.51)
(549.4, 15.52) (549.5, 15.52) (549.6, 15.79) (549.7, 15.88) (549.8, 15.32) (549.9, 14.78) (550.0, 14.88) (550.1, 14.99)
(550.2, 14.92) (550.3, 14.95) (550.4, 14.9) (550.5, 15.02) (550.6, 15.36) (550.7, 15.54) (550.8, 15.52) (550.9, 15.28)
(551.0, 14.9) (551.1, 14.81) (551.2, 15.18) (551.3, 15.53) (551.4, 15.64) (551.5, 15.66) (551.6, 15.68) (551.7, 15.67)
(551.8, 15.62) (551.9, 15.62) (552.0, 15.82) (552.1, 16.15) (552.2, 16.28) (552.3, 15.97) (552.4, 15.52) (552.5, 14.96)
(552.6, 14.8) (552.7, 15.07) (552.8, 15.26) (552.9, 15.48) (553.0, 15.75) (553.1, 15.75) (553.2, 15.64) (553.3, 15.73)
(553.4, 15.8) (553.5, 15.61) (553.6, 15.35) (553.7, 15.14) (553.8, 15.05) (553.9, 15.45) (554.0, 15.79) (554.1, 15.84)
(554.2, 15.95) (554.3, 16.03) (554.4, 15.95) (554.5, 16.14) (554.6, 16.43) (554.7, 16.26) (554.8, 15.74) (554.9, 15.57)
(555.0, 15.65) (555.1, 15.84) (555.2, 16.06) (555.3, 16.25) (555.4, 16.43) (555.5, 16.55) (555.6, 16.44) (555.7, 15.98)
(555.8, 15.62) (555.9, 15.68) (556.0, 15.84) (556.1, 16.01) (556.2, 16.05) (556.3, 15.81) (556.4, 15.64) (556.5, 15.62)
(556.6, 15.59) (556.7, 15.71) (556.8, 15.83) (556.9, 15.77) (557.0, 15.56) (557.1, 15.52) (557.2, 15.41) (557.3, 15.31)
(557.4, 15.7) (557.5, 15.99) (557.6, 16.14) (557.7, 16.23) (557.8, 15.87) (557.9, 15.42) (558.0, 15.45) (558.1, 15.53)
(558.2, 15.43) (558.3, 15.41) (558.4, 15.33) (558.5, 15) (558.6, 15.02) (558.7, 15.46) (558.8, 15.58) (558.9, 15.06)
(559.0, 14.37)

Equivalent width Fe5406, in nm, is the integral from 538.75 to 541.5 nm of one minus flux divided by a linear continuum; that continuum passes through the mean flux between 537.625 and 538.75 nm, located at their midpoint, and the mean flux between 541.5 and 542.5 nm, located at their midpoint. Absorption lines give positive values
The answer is 0.17 nm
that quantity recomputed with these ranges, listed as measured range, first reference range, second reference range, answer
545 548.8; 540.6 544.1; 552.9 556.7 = 0.10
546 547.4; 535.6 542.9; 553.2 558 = 0.03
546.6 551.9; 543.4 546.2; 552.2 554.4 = 0.13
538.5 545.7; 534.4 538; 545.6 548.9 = 0.02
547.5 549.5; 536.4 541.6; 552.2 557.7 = 0.06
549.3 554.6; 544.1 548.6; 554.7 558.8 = 0.03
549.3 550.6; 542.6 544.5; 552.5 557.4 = 0.04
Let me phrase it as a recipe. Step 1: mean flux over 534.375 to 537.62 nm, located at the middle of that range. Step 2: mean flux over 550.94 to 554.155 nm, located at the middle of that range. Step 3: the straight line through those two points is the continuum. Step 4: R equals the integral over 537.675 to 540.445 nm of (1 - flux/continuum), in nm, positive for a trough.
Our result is 0.06 nm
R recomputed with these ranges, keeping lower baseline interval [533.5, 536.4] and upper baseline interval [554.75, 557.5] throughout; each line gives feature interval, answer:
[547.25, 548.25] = 0.066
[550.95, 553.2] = 0.049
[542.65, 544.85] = 0.035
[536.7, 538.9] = 0.033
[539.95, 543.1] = 0.104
